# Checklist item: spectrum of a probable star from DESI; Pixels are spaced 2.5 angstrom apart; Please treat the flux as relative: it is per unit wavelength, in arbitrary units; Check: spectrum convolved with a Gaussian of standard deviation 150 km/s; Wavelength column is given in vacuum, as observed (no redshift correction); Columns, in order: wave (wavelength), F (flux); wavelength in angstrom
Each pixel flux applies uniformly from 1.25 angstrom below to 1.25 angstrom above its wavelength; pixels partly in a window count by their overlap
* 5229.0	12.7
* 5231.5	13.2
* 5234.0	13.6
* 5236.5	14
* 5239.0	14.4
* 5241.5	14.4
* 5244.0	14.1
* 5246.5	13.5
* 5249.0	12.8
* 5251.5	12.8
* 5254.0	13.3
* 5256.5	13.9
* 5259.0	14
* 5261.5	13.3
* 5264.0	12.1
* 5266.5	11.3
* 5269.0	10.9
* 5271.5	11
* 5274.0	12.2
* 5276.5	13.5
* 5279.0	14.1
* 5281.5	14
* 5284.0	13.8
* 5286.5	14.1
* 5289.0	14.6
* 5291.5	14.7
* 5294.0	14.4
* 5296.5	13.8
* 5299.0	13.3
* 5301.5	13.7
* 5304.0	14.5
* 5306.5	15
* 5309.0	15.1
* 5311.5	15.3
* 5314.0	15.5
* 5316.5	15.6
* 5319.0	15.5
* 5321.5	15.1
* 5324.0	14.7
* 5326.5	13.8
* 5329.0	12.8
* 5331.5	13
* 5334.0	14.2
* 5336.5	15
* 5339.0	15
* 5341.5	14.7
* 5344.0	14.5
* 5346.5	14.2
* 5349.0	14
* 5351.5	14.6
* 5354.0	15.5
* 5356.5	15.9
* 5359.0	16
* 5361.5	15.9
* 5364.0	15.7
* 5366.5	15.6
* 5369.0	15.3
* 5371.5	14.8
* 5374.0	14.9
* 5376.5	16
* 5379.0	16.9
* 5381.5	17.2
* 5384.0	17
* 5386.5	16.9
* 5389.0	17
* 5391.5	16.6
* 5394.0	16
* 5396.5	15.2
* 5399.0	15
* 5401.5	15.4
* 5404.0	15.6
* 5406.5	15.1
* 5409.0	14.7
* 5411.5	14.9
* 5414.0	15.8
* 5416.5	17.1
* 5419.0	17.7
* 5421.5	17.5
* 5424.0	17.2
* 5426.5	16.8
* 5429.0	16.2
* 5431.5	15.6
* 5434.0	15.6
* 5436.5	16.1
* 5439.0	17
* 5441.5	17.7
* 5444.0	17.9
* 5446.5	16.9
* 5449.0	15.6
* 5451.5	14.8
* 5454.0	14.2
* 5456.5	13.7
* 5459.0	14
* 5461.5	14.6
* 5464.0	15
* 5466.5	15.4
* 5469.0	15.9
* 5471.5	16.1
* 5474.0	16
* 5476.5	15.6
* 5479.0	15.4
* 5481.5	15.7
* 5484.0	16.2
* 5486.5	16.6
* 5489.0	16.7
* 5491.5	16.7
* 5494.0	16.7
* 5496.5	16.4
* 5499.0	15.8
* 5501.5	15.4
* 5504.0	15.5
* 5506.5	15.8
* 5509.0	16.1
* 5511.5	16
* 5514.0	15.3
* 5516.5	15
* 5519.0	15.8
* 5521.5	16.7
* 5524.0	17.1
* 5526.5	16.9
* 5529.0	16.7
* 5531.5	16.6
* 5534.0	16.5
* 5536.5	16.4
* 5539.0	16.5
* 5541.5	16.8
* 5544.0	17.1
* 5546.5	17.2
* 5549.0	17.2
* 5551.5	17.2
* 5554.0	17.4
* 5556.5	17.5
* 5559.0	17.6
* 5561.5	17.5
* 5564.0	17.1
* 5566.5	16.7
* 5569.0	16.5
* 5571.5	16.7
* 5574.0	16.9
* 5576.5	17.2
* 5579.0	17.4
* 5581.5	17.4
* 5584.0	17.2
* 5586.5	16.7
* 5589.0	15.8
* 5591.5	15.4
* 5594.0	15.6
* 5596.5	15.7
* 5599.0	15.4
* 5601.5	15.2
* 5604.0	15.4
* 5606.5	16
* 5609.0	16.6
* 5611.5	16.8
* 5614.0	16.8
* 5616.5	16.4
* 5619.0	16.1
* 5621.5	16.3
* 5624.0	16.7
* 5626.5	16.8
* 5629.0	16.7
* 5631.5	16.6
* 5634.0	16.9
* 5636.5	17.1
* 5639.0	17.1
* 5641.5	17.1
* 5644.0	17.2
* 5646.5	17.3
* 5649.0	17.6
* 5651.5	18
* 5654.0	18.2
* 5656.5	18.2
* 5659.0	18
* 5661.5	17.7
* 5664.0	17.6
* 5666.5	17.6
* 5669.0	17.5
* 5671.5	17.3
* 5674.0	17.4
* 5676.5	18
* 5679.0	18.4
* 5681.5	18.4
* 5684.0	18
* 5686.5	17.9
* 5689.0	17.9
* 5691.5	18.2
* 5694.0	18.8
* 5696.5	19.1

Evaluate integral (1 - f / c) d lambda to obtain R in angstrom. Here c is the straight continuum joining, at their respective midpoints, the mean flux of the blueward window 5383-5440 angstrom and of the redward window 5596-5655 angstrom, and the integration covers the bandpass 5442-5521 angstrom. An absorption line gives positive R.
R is 2.9 angstrom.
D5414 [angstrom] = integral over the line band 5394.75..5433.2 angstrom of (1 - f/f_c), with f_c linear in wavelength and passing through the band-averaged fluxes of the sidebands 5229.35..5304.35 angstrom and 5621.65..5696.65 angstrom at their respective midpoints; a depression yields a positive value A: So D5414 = -2.5 angstrom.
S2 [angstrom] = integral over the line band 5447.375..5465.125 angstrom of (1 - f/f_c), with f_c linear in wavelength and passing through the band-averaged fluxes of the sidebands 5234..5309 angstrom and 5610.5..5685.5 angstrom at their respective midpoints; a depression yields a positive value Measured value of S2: 0.9 angstrom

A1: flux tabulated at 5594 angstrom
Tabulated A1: 15.6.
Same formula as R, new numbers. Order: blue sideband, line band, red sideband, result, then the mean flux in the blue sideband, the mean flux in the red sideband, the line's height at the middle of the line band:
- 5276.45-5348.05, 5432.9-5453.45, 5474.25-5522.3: -1.16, 14.4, 16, 15.5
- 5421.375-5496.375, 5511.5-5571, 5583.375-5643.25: -2.08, 16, 16.3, 16.2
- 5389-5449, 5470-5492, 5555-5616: 0.36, 16.2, 16.5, 16.4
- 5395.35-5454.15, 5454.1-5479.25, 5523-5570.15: 1.98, 16.1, 17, 16.4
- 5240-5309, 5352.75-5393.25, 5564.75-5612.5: -4.76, 13.5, 16.4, 14.4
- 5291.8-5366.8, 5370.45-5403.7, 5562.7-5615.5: -2.14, 14.7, 16.4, 15.1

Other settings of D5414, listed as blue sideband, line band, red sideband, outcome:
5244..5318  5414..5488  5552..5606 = -3.27 angstrom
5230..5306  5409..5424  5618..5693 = -1.50 angstrom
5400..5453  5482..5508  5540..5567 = 0.92 angstrom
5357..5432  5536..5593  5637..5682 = 0.55 angstrom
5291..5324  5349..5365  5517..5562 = -0.30 angstrom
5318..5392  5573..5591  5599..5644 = -0.63 angstrom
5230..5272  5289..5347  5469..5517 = -2.47 angstrom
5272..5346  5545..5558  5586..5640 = -1.17 angstrom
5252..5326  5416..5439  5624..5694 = -2.10 angstrom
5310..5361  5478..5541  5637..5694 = 0.61 angstrom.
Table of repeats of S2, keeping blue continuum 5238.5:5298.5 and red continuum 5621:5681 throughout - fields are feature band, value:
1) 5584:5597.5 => 0.65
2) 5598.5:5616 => 0.91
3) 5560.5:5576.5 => -0.36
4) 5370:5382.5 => -1.22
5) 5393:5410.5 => -0.59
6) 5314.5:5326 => -1.03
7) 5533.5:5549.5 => -0.55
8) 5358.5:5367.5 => -0.89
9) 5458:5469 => 0.38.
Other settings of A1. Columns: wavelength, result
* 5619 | 16.1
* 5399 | 15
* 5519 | 15.8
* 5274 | 12.2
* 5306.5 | 15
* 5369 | 15.3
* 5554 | 17.4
